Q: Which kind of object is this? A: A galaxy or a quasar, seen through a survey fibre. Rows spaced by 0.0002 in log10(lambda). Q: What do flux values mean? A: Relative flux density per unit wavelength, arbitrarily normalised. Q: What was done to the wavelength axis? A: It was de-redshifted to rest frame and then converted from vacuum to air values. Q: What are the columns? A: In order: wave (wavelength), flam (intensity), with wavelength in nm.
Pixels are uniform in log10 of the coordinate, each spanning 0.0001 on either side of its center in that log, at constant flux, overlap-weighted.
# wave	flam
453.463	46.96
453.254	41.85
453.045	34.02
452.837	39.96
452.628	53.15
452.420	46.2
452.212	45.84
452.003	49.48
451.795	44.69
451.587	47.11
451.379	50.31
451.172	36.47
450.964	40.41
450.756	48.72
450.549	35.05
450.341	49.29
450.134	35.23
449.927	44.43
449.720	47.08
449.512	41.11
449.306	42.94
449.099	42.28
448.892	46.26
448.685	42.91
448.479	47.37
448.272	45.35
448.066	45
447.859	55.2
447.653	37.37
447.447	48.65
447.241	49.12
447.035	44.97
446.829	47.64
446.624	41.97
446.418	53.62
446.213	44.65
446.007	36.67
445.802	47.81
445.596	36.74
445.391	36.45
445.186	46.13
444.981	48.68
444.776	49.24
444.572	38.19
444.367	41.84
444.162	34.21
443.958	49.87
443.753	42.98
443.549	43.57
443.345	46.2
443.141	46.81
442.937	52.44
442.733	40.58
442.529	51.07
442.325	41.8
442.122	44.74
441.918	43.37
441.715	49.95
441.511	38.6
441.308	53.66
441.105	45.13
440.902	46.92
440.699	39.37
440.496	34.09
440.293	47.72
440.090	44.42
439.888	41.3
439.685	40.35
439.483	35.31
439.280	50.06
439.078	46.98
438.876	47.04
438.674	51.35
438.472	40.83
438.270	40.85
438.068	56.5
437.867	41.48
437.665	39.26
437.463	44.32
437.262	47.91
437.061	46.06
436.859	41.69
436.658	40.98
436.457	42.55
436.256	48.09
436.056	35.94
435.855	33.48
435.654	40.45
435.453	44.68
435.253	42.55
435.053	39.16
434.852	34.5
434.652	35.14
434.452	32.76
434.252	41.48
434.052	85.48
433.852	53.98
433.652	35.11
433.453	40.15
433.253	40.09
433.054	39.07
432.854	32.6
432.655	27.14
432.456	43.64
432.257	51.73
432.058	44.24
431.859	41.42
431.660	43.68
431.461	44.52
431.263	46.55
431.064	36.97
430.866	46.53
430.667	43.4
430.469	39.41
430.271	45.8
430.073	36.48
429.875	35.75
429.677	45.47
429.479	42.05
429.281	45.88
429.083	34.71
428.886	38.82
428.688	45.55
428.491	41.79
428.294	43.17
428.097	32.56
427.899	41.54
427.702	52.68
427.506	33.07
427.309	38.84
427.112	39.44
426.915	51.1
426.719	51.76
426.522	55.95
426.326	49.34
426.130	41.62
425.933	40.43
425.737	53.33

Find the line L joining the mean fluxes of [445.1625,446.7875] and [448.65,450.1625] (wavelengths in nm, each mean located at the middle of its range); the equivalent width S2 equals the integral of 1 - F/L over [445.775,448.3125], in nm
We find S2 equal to -0.17 nm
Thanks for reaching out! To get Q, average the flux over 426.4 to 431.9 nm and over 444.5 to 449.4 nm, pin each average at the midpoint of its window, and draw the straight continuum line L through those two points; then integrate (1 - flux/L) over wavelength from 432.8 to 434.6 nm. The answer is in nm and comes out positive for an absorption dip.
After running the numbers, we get -0.05 nm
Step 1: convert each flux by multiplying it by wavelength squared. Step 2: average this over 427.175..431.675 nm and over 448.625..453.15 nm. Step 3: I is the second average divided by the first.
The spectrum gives 1.16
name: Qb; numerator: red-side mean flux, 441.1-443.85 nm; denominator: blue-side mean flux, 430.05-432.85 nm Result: 1.09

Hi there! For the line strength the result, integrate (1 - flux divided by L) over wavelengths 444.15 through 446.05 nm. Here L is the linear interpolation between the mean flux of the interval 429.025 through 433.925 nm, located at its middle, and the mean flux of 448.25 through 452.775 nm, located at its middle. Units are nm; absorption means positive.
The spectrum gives 0.07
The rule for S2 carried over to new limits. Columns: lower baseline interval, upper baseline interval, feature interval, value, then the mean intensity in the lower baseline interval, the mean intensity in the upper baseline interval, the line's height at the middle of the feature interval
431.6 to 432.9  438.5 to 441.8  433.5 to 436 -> -0.06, 40.9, 44.4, 42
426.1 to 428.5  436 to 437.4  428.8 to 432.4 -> 0.13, 44.2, 43.6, 44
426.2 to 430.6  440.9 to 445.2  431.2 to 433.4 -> 0.11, 42.8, 45.2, 43.4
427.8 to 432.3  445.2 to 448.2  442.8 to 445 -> -0.02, 42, 44.8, 44.3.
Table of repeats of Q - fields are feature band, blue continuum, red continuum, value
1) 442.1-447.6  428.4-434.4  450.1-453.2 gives -0.13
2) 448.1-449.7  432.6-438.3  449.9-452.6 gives -0.01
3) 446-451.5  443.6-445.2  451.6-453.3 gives -0.05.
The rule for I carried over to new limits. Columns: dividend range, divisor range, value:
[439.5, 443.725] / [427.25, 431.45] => 1.14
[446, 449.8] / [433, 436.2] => 1.14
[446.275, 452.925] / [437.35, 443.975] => 1.05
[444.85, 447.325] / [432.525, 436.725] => 1.14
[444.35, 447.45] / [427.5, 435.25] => 1.13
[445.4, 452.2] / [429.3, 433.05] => 1.16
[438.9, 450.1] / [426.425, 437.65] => 1.11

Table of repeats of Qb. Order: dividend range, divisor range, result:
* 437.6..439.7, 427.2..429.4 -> 1.10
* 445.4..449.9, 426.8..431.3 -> 1.08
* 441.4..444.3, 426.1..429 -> 1.02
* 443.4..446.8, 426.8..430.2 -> 1.05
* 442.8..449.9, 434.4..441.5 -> 1.05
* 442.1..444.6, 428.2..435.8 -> 1.05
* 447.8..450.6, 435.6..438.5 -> 1.03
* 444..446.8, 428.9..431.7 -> 1.03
